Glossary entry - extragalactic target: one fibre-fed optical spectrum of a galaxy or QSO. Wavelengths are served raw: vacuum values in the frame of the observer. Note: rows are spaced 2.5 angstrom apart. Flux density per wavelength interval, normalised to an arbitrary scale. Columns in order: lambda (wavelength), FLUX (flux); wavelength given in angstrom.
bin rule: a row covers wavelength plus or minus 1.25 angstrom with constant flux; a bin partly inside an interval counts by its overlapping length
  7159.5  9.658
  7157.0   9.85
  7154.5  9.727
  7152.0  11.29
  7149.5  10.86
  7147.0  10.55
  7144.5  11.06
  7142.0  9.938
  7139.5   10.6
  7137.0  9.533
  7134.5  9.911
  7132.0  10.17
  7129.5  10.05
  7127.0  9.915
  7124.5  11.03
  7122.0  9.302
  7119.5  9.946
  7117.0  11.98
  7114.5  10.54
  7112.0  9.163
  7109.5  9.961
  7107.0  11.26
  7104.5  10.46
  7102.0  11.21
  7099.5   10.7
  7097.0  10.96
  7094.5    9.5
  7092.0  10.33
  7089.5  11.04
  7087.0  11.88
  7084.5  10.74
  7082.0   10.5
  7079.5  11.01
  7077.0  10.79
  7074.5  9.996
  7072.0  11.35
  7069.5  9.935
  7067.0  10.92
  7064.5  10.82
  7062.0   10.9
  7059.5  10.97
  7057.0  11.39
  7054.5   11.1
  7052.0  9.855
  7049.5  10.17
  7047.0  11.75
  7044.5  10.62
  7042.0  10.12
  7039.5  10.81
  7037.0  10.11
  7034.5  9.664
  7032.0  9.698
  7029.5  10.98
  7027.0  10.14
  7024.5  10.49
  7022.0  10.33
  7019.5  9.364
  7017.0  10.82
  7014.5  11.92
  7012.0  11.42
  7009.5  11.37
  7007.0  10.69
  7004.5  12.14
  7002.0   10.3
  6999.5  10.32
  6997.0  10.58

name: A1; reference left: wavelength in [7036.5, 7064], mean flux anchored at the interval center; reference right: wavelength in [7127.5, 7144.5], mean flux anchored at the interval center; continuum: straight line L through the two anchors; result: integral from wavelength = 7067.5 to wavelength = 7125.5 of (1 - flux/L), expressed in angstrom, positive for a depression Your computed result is -1.1 angstrom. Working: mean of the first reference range 10.7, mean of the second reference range 10.1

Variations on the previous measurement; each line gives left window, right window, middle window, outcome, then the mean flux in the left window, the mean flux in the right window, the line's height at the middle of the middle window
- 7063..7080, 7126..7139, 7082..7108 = -1.0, 10.7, 9.96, 10.4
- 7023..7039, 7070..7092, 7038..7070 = -0.7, 10.2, 10.8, 10.5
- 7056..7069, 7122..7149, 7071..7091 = -0.3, 10.9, 10.2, 10.8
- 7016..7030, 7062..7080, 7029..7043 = 0.3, 10.3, 10.7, 10.4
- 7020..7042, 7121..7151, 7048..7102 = -2.5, 10.2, 10.3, 10.2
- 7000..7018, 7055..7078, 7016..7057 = 2.2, 11.2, 10.8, 11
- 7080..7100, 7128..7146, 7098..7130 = 0.0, 10.7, 10.2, 10.4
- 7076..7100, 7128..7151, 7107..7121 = 0.2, 10.7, 10.3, 10.5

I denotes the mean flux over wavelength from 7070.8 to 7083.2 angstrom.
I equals 10.7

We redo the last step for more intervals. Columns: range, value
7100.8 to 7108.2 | 11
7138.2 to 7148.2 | 10.5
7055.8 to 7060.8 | 11.2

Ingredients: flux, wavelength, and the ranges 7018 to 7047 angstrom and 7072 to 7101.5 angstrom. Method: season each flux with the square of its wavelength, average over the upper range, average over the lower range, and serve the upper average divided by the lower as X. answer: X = 1.06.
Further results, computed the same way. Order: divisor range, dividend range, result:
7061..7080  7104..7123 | 0.98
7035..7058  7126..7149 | 0.99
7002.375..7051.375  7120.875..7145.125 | 0.98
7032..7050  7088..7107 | 1.04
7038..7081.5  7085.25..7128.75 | 1.00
